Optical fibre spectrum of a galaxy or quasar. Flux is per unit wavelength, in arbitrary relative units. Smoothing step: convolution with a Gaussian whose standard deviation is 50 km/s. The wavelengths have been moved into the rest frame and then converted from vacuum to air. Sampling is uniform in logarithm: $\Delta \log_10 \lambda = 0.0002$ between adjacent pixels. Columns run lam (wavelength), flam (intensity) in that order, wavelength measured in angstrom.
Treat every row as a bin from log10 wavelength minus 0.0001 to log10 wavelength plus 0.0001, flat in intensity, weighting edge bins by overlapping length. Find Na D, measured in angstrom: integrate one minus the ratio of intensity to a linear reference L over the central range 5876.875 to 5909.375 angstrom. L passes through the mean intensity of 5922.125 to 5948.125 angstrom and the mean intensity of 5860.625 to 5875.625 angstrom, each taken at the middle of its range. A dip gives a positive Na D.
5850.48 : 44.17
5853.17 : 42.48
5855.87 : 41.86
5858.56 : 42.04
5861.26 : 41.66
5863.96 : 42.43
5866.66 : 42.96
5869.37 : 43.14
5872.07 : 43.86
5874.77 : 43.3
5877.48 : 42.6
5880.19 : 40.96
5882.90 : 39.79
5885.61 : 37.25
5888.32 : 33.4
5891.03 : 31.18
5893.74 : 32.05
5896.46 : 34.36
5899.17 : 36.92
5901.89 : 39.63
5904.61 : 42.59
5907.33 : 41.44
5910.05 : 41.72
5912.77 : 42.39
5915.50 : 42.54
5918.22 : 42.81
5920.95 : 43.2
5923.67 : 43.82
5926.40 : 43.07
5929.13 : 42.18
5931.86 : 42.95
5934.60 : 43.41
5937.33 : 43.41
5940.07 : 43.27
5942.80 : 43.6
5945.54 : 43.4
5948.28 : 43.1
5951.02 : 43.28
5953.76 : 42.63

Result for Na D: 4.1 angstrom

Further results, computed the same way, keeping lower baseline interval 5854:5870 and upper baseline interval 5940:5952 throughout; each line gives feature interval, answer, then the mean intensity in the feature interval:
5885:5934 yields 3.6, 39.7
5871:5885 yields 0.2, 41.8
